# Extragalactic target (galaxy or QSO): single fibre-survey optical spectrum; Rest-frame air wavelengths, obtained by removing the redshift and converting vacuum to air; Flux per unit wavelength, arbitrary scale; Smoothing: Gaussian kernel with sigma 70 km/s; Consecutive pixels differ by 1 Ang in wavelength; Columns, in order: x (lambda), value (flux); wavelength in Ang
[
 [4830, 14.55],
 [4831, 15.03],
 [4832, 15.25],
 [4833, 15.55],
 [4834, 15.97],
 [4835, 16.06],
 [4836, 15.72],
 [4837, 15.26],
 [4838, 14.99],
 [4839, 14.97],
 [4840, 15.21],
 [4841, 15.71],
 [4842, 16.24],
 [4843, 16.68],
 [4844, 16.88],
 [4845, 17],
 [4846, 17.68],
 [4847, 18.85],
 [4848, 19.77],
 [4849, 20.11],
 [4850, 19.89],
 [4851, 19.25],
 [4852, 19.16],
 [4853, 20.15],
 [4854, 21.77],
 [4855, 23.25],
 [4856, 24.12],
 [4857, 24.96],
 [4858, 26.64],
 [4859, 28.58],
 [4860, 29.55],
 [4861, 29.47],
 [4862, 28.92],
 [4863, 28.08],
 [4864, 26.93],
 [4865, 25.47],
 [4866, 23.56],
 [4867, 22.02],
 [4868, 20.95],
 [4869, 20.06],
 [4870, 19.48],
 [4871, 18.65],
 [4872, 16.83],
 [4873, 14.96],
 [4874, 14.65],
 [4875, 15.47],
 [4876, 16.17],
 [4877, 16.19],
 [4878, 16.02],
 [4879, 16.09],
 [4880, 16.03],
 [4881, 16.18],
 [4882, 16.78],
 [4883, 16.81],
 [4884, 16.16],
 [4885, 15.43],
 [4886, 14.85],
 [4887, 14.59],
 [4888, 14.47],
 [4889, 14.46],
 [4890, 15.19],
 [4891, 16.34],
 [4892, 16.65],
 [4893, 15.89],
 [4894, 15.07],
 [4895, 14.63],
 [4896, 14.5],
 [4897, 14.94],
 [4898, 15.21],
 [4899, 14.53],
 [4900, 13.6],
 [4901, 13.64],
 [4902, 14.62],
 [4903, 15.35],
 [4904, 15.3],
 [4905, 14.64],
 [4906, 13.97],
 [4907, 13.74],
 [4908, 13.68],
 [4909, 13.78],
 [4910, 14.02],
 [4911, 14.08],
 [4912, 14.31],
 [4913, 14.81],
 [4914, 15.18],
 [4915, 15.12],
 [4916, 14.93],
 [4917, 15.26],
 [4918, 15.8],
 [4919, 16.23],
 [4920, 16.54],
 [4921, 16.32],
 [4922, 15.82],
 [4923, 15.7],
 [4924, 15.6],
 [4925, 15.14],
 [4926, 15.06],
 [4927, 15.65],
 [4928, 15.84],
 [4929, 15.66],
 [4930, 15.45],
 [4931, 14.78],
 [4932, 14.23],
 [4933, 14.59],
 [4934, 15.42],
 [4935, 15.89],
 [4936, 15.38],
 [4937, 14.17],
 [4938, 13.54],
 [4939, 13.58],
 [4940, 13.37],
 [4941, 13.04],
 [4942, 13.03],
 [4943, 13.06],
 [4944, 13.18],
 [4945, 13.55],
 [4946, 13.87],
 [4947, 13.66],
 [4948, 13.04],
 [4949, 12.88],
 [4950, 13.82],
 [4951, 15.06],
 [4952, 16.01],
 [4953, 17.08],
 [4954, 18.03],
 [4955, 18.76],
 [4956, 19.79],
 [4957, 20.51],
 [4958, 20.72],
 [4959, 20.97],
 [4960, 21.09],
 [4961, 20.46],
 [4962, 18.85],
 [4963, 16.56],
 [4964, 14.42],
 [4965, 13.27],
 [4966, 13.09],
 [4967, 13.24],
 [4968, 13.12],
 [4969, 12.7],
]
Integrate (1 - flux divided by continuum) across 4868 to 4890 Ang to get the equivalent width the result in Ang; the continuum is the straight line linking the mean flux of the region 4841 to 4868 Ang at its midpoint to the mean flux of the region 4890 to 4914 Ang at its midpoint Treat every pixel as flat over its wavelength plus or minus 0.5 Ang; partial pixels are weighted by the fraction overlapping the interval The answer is 2.5 Ang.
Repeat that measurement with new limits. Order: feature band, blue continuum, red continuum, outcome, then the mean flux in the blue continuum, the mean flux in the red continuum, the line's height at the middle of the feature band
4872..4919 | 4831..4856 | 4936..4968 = 4.4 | 17.6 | 15.6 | 16.7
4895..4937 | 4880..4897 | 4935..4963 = 2.0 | 15.5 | 16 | 15.7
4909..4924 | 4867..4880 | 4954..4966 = 2.2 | 17.3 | 18.4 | 17.8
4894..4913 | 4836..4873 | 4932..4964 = 4.0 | 20.9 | 15.9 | 18.2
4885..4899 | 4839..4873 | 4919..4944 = 2.4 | 21.4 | 14.9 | 18.3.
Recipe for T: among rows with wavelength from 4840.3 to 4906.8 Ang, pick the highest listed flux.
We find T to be 29.55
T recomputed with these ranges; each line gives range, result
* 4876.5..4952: 16.81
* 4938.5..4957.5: 20.51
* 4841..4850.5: 20.11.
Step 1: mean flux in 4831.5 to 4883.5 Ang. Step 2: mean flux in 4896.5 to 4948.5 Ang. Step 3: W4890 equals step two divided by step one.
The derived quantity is 0.8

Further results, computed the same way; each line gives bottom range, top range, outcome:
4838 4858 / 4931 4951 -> 0.73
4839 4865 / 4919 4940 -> 0.70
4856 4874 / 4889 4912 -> 0.62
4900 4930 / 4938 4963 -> 1.07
